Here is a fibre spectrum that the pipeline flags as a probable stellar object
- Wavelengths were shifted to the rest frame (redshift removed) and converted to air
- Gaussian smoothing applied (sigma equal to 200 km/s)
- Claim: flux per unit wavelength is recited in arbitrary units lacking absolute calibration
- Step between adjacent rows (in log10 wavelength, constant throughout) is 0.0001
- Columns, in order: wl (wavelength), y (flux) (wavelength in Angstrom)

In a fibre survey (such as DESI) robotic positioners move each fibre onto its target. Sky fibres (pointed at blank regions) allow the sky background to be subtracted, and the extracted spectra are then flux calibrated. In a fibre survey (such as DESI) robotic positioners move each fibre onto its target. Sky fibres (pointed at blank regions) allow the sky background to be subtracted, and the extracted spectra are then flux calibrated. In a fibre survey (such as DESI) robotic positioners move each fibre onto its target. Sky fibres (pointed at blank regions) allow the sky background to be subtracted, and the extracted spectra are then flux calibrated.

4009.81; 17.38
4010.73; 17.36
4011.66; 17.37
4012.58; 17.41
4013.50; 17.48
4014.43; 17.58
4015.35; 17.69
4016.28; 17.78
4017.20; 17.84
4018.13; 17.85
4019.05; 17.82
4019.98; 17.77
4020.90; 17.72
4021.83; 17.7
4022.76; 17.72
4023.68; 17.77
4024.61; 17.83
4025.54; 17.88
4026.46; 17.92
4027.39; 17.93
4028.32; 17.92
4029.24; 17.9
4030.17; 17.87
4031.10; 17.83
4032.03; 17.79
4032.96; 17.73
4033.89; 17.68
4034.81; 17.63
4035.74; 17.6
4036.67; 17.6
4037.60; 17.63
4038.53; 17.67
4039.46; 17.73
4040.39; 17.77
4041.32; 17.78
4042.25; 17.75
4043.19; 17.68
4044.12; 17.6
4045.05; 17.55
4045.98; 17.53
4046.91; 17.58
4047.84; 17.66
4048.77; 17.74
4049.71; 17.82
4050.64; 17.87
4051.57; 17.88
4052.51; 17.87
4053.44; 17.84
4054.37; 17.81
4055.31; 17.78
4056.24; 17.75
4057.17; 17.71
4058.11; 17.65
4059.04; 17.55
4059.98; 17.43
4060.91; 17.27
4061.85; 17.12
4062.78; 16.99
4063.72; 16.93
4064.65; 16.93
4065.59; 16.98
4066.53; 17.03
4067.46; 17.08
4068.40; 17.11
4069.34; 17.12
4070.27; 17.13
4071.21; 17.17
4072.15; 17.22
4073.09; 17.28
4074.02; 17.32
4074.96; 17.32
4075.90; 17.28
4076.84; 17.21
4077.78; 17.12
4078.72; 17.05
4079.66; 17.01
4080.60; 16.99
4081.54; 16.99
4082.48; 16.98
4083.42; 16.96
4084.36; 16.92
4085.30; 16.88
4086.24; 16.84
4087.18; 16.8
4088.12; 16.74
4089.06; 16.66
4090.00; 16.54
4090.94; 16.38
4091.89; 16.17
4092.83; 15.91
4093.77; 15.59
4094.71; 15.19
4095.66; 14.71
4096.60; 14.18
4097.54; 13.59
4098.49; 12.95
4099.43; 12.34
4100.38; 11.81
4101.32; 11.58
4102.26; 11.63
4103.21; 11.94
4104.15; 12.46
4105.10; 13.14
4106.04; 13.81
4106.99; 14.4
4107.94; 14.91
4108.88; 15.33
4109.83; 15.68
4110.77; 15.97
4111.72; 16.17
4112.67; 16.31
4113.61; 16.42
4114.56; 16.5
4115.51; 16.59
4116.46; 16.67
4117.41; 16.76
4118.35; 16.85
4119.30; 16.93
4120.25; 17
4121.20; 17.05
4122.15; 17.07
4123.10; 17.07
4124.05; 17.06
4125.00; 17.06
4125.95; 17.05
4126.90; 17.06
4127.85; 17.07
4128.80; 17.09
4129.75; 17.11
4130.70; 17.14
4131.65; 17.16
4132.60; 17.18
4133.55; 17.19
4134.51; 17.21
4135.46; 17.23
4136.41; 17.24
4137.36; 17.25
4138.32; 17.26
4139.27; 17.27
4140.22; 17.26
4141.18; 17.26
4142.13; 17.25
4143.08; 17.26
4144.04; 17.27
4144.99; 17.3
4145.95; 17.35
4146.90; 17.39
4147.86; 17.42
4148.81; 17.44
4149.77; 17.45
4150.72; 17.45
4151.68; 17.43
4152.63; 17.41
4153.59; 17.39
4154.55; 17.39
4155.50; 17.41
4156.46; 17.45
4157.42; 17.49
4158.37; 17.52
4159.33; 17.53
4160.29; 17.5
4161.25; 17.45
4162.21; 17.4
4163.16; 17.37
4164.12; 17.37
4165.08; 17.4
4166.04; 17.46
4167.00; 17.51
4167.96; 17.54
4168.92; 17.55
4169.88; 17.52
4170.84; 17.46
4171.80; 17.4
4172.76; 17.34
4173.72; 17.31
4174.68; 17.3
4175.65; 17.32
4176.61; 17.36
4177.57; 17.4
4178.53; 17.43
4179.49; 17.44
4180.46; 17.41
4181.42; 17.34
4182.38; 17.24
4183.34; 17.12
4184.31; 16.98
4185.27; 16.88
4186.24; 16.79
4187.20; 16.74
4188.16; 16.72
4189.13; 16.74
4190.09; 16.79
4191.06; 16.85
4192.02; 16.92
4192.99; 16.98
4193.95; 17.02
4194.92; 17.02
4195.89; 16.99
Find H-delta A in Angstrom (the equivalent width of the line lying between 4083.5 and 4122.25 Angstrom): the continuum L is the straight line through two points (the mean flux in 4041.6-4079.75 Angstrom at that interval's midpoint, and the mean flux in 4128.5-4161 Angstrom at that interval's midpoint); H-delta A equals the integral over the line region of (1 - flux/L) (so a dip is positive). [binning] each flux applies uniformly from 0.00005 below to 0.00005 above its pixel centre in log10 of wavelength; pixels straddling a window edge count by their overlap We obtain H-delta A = 4.6 Angstrom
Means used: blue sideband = 17.4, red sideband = 17.3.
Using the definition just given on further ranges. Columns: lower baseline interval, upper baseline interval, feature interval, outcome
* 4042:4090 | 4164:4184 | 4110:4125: 0.6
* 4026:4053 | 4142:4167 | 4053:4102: 3.3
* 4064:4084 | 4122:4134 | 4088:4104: 2.7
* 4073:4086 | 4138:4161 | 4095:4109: 3.2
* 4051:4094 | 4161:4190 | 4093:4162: 3.7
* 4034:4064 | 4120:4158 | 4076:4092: 0.6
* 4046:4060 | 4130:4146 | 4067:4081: 0.4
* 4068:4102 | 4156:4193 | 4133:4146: -0.4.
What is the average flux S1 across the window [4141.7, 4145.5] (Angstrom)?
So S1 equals 17.3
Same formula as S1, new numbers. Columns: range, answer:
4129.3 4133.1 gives 17.2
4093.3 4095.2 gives 15.4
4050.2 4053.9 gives 17.9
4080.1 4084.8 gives 17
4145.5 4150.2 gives 17.4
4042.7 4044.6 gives 17.6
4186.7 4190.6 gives 16.8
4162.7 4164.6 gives 17.4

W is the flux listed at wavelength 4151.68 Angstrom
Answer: 17.43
